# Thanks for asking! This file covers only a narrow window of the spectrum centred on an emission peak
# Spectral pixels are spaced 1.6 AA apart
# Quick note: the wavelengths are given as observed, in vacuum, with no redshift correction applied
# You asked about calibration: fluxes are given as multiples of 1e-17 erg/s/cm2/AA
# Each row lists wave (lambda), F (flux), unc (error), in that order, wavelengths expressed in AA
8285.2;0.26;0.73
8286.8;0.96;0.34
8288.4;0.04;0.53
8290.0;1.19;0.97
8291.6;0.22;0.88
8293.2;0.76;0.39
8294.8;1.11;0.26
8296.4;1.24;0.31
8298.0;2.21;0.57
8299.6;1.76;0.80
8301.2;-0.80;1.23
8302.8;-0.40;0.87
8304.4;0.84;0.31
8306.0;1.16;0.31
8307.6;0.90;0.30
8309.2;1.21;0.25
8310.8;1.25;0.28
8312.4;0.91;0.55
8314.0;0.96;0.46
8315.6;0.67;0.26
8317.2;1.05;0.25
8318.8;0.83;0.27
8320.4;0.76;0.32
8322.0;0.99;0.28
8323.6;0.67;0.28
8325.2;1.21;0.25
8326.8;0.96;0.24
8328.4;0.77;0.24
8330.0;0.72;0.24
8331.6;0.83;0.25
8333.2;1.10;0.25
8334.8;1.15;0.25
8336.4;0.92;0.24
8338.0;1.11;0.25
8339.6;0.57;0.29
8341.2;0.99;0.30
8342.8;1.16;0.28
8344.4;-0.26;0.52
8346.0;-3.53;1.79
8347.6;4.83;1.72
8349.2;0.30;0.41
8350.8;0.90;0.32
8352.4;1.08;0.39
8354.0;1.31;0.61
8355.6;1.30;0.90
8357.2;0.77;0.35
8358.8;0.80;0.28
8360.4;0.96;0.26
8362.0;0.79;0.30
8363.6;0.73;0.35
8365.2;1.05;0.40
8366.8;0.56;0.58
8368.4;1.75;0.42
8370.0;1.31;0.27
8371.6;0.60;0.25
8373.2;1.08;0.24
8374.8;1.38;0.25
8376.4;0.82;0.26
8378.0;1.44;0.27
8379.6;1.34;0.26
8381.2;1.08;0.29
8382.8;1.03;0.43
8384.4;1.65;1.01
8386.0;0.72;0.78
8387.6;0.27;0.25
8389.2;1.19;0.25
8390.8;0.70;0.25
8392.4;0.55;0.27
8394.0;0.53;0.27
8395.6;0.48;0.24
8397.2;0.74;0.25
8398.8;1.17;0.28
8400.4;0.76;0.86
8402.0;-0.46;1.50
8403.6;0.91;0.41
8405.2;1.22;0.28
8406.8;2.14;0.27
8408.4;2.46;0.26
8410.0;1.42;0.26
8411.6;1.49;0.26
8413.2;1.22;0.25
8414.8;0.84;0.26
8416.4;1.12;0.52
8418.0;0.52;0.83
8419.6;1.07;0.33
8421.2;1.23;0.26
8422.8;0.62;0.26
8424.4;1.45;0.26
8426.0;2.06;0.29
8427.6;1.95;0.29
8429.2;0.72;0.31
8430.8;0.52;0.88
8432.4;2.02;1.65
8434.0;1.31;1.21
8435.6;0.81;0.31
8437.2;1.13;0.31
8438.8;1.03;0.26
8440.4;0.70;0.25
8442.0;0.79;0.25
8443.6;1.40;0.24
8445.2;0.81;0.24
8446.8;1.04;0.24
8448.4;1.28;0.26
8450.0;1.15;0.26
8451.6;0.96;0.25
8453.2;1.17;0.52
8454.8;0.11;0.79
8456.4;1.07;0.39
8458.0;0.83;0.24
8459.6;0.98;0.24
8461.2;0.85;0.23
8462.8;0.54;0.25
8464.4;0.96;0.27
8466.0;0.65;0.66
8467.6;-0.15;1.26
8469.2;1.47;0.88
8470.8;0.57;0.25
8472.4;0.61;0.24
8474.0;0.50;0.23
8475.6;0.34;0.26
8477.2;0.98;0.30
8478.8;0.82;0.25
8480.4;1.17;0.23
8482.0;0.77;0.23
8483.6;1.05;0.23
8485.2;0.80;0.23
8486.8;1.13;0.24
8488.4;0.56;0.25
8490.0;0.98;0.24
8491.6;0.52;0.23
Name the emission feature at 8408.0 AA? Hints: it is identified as [S II]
